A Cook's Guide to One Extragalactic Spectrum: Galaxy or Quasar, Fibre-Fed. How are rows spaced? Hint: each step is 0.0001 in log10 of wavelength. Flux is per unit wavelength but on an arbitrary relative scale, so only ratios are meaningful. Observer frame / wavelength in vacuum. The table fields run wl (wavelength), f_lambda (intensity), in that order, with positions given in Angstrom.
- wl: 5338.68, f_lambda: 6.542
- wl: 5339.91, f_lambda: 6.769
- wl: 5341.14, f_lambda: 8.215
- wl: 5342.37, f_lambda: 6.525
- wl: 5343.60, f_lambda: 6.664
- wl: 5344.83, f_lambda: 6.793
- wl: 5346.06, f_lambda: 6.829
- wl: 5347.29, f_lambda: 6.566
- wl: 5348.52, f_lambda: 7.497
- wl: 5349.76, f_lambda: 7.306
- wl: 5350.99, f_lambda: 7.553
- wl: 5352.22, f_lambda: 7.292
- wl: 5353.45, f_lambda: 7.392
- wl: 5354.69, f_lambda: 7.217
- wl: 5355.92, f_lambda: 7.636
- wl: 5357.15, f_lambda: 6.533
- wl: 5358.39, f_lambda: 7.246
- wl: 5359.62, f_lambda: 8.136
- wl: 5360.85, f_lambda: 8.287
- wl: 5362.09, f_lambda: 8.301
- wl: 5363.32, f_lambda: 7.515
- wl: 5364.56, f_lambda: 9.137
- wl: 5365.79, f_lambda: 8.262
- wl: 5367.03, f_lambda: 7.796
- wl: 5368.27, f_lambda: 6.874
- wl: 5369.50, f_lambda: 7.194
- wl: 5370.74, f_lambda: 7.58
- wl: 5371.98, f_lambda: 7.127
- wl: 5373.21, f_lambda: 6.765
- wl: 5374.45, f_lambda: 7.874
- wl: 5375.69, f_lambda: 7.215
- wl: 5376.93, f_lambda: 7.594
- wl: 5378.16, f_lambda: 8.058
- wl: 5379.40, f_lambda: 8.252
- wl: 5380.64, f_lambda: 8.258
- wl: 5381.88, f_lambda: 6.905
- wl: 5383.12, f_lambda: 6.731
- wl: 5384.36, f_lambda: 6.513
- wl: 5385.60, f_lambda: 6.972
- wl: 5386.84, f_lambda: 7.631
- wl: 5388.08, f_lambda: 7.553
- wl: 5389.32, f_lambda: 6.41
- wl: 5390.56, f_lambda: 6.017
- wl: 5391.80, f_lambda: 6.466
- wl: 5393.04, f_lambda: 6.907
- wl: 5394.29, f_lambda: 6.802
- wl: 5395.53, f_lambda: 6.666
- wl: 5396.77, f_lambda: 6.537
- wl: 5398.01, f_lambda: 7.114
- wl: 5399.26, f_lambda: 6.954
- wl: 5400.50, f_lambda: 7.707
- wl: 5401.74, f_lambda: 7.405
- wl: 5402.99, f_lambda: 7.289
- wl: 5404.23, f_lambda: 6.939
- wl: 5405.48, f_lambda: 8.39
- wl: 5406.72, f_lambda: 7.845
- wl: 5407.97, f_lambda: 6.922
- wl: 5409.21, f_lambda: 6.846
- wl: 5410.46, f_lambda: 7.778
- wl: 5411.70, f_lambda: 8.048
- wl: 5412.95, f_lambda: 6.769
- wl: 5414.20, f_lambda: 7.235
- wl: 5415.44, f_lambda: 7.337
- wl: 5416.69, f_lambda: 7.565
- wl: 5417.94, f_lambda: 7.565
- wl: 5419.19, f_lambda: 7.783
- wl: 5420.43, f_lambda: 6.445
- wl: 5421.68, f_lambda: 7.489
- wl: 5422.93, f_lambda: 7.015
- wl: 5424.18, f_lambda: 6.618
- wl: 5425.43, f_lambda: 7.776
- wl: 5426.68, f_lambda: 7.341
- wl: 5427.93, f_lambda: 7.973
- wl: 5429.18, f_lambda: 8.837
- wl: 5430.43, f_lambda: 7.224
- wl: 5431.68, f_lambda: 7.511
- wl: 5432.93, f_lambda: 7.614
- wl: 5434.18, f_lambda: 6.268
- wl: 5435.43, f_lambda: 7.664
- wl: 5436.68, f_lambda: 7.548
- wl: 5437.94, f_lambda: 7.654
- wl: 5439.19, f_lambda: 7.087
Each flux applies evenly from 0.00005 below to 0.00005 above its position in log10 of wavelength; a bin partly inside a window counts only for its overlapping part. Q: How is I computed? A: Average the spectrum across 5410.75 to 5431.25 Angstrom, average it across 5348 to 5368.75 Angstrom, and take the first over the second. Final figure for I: 0.97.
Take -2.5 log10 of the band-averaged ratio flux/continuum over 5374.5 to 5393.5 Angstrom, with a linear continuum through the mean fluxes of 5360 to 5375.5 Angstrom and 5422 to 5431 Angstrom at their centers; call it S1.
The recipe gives 0.07 mag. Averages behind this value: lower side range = 7.72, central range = 7.19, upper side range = 7.54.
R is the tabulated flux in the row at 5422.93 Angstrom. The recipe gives 7.015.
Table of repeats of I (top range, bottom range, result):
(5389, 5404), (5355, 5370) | 0.89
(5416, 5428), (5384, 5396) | 1.08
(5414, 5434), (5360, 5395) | 1.01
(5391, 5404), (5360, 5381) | 0.90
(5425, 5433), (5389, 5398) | 1.18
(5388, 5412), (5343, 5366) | 0.95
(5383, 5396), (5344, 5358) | 0.95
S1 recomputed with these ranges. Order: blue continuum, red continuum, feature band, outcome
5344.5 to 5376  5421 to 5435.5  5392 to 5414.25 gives 0.034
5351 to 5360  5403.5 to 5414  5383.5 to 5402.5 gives 0.075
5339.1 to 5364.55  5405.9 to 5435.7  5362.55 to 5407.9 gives 0.009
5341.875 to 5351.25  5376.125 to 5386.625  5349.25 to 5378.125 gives -0.058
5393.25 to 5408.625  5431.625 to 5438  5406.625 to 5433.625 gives -0.021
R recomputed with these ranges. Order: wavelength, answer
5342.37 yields 6.525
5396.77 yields 6.537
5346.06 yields 6.829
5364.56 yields 9.137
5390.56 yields 6.017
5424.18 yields 6.618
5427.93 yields 7.973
